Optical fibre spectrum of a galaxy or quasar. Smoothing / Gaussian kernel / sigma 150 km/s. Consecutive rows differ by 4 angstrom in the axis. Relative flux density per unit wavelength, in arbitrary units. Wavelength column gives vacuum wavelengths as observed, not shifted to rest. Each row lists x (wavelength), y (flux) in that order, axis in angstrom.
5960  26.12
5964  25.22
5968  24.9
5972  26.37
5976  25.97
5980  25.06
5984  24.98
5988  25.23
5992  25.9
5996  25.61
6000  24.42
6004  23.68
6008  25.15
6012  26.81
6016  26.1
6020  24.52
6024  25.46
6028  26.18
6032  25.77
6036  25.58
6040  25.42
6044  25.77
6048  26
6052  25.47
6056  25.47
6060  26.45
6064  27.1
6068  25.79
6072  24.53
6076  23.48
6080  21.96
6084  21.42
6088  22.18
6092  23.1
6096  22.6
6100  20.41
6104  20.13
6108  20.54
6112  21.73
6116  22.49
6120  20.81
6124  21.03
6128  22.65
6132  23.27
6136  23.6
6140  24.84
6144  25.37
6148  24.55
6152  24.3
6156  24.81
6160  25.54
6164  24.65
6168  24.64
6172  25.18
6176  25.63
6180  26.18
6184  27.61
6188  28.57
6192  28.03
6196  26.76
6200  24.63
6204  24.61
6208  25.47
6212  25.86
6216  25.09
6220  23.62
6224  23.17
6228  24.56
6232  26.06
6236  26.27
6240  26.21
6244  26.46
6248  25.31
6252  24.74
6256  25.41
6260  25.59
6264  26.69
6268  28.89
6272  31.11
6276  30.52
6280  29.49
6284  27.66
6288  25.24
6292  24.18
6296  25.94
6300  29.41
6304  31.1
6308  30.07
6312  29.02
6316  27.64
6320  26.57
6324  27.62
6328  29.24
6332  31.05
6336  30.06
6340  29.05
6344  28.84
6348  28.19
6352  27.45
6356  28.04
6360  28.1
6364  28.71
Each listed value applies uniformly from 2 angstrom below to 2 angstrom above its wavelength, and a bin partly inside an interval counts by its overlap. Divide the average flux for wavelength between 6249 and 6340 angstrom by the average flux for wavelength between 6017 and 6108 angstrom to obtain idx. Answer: 1.16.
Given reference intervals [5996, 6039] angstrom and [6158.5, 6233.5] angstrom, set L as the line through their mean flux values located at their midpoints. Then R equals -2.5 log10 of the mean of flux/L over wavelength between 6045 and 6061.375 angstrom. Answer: -0.02 mag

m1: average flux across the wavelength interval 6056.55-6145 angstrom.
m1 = 23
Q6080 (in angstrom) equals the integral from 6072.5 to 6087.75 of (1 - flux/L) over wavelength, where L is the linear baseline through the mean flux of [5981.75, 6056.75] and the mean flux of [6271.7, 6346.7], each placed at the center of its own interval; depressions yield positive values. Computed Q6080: 2.1 angstrom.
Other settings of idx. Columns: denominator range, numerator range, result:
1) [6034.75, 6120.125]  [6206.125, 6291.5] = 1.11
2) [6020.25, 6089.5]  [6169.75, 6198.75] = 1.07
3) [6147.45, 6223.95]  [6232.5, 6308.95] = 1.07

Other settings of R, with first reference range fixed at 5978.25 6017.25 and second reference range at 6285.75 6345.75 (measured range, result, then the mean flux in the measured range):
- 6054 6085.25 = 0.06 mag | 24.6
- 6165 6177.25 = 0.08 mag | 25.1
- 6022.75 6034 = -0.01 mag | 25.8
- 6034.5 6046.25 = 0.00 mag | 25.6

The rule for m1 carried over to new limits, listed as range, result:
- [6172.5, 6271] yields 25.9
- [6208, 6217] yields 25.5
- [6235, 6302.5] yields 27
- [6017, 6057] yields 25.6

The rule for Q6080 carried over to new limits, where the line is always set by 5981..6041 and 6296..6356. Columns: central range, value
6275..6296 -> 0.9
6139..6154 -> 1.2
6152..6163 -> 0.8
